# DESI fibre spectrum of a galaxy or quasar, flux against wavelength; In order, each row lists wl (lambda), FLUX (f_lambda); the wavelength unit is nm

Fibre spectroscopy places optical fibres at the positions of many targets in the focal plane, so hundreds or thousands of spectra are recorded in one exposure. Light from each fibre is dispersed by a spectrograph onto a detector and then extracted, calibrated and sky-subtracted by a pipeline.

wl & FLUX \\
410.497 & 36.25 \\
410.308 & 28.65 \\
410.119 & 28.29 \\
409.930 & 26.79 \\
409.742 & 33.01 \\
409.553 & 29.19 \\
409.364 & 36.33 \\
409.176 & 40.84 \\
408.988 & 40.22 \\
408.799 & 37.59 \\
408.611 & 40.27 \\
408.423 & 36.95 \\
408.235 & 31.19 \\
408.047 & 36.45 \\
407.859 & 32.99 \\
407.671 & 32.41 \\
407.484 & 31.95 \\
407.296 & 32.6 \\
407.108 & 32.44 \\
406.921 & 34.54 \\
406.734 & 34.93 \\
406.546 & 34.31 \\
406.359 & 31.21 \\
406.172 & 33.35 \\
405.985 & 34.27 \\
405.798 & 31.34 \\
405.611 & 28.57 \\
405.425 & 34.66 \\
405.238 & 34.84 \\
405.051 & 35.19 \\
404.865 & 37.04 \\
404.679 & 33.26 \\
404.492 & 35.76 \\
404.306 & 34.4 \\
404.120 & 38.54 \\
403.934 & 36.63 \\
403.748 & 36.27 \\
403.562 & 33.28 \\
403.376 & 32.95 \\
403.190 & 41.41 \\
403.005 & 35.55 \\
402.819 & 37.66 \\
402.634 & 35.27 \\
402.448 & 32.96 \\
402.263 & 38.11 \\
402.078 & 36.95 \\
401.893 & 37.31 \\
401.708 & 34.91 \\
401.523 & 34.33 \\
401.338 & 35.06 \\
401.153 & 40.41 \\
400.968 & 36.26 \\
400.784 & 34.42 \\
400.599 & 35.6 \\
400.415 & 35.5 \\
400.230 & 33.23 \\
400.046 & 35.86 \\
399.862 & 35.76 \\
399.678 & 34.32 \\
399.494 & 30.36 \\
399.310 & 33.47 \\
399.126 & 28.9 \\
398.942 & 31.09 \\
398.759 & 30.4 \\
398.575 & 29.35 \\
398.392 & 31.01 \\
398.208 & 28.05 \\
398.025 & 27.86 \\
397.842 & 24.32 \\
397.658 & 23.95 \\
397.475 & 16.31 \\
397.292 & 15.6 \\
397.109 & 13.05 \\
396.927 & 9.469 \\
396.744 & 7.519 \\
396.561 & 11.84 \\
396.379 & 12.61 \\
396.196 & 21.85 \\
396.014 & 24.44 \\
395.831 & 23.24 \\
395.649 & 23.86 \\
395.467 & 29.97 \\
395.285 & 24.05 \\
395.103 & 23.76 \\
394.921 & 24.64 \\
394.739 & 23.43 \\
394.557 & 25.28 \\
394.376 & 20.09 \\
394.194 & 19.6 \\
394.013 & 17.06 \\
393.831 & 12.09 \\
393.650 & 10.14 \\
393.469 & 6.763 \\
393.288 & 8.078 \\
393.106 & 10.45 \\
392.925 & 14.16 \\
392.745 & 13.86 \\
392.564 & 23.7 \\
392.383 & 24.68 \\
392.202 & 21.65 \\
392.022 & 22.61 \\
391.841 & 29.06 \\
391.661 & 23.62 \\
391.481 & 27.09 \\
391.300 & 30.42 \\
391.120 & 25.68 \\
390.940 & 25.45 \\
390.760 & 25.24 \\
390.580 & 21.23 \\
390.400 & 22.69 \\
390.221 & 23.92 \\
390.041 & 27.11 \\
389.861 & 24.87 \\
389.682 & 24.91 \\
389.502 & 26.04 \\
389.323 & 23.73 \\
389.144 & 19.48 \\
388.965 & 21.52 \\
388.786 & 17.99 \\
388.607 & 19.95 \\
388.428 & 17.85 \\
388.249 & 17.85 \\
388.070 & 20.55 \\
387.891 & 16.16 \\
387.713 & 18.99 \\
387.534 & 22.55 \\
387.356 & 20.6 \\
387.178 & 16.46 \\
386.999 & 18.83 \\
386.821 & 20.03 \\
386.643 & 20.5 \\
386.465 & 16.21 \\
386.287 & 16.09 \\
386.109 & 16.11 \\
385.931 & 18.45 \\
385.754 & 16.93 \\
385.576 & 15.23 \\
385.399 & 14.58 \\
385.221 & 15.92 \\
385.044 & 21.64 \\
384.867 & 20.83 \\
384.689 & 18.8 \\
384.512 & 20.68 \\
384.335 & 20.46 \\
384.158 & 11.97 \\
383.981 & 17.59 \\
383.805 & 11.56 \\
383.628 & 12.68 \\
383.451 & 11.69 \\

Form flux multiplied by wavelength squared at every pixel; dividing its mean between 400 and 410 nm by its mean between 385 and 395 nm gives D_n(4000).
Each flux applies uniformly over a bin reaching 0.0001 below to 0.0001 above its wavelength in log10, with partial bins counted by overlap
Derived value 1.9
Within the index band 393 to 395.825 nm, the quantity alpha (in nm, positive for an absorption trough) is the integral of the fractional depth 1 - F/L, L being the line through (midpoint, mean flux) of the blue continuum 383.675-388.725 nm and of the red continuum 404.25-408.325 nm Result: 0.66 nm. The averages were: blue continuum 17.9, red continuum 33.5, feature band 18.7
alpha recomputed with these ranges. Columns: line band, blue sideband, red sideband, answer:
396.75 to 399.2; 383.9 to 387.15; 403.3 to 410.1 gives 0.39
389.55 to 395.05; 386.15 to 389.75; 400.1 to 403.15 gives 0.78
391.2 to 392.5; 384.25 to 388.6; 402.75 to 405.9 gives -0.12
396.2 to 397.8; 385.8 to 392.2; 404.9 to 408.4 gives 0.74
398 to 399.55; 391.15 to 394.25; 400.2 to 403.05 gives 0.01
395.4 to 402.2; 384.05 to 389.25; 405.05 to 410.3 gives -0.08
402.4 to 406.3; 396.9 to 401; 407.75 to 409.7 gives -0.26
